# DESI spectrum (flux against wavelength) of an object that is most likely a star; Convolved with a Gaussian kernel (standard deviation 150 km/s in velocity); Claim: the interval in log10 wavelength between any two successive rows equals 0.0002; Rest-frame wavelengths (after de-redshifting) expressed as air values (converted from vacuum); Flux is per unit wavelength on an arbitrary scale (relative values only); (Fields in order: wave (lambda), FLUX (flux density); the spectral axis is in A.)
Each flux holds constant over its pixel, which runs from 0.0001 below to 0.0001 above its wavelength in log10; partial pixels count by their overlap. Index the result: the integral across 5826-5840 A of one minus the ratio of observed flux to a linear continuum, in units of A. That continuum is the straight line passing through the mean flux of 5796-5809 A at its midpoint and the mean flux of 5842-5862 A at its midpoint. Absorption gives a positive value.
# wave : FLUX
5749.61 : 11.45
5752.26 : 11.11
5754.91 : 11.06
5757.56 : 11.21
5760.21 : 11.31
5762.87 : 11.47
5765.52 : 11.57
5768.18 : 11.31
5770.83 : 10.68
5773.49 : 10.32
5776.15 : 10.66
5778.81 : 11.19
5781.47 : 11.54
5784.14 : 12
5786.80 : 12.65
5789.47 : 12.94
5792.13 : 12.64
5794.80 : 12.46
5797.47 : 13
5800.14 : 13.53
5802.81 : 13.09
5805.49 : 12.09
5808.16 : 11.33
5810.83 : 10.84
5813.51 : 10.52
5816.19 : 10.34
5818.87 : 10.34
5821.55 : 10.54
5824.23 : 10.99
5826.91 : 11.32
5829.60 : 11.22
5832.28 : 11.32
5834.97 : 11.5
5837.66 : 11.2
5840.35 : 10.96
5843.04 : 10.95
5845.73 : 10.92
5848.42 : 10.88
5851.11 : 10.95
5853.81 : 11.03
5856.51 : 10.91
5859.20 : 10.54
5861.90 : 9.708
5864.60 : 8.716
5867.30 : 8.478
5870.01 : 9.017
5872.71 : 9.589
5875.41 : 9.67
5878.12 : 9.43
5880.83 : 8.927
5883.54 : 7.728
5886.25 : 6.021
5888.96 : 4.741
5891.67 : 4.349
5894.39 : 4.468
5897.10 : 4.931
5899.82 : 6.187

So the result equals 0.3 A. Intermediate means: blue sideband 12.7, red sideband 10.8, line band 11.3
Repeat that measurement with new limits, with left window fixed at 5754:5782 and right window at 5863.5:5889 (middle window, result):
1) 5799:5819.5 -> -2.9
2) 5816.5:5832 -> -1.9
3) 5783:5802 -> -4.1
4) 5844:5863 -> -3.7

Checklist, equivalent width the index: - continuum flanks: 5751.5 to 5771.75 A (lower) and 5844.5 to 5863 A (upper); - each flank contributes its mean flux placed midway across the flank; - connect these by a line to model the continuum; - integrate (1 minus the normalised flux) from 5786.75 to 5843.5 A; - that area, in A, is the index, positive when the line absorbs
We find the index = -3.5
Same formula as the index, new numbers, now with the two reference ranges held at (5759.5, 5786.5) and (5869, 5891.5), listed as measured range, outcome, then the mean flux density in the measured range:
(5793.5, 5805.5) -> -2.9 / 12.9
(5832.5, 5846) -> -2.8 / 11.1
